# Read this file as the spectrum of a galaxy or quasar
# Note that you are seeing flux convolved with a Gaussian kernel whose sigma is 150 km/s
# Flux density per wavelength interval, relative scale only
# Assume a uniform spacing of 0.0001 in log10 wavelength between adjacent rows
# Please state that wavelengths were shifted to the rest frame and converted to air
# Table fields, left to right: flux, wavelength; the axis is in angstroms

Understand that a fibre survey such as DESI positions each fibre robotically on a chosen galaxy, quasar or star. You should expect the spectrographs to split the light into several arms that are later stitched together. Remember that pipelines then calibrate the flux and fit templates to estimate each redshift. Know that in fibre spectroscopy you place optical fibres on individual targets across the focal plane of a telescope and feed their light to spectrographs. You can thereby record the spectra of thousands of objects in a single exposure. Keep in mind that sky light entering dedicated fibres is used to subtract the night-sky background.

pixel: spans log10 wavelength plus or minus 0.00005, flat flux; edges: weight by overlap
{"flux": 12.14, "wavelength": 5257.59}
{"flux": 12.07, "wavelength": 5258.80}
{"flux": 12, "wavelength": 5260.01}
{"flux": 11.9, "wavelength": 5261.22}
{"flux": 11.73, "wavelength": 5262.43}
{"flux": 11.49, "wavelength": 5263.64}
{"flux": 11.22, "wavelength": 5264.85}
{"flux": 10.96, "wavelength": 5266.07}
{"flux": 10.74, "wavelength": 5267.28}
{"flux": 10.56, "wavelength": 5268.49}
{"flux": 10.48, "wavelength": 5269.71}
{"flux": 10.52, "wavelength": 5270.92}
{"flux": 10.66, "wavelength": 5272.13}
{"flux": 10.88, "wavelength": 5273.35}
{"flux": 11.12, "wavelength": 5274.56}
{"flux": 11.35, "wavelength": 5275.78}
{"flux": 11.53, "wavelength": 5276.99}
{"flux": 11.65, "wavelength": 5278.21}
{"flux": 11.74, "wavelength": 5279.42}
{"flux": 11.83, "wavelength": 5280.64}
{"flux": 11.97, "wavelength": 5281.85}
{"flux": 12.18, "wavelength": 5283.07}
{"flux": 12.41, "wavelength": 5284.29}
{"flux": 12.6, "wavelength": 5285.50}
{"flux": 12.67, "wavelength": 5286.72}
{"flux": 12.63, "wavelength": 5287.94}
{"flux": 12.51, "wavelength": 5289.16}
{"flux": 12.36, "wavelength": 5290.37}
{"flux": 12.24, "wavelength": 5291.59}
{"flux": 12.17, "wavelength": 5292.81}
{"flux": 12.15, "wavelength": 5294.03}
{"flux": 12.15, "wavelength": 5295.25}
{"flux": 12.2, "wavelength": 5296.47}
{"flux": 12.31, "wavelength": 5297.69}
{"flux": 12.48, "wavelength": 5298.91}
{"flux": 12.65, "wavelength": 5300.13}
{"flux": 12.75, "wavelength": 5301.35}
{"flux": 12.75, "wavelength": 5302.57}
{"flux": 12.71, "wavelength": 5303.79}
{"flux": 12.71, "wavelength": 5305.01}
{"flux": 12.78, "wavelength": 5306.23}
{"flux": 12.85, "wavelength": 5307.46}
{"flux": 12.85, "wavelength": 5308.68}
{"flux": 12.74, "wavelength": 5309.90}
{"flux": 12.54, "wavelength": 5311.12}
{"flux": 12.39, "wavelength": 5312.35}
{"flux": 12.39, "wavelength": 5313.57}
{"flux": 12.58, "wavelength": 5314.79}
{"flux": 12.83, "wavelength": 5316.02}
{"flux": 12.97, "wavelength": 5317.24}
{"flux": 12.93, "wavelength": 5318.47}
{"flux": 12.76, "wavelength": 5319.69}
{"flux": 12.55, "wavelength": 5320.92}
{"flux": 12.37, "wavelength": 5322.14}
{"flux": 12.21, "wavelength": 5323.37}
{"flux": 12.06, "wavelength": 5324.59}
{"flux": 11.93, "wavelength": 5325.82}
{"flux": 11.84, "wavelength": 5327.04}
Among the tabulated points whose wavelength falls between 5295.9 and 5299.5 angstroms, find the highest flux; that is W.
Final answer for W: 12.48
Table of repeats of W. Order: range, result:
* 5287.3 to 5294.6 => 12.63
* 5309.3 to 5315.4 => 12.74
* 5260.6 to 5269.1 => 11.9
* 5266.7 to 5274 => 10.88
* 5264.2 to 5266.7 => 11.22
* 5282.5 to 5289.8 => 12.67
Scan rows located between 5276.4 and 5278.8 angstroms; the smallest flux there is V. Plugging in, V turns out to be 11.53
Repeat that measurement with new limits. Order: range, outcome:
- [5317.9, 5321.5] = 12.55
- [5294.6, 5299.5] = 12.15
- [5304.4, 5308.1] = 12.71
